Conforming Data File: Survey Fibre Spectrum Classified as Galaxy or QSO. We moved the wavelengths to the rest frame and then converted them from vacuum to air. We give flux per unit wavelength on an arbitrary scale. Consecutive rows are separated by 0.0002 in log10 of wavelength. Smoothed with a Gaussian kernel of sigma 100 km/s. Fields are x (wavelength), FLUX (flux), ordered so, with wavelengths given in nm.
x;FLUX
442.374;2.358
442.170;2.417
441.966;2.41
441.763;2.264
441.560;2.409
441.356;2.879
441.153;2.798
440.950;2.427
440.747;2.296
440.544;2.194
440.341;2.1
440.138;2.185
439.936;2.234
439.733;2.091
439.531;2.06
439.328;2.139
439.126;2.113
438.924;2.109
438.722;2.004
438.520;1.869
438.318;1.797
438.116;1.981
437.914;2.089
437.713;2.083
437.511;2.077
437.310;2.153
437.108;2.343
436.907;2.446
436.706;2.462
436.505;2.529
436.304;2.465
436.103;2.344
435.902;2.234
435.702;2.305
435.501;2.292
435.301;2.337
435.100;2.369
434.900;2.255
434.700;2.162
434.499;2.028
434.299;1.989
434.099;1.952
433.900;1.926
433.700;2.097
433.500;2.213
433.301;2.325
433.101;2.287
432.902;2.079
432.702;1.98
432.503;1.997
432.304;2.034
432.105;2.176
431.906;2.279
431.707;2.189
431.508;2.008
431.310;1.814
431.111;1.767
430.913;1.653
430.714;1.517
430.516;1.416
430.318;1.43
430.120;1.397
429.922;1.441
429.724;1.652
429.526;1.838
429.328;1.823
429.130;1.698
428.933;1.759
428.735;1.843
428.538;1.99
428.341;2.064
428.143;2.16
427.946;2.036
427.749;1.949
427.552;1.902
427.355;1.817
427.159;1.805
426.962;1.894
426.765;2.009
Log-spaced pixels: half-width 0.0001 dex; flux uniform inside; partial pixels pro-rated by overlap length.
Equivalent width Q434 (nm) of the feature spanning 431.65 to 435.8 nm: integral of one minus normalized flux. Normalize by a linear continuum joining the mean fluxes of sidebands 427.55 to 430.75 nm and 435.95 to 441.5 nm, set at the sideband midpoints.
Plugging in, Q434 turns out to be -0.36 nm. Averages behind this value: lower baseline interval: 1.76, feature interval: 2.16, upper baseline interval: 2.23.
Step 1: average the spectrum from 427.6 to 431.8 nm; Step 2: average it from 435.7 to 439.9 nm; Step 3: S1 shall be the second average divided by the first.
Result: 1.22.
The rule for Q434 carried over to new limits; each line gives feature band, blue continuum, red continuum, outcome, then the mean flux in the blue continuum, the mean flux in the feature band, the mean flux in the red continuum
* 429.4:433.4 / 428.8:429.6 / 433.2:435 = 0.14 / 1.78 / 1.86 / 2.11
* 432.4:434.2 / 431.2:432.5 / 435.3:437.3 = 0.06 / 2.07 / 2.1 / 2.37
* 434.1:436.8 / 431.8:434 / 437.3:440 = -0.24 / 2.13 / 2.28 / 2.05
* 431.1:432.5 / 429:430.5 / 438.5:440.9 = -0.28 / 1.6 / 2.05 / 2.13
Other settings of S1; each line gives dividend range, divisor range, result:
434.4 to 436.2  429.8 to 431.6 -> 1.41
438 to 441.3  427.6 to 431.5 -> 1.23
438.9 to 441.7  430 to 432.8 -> 1.25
